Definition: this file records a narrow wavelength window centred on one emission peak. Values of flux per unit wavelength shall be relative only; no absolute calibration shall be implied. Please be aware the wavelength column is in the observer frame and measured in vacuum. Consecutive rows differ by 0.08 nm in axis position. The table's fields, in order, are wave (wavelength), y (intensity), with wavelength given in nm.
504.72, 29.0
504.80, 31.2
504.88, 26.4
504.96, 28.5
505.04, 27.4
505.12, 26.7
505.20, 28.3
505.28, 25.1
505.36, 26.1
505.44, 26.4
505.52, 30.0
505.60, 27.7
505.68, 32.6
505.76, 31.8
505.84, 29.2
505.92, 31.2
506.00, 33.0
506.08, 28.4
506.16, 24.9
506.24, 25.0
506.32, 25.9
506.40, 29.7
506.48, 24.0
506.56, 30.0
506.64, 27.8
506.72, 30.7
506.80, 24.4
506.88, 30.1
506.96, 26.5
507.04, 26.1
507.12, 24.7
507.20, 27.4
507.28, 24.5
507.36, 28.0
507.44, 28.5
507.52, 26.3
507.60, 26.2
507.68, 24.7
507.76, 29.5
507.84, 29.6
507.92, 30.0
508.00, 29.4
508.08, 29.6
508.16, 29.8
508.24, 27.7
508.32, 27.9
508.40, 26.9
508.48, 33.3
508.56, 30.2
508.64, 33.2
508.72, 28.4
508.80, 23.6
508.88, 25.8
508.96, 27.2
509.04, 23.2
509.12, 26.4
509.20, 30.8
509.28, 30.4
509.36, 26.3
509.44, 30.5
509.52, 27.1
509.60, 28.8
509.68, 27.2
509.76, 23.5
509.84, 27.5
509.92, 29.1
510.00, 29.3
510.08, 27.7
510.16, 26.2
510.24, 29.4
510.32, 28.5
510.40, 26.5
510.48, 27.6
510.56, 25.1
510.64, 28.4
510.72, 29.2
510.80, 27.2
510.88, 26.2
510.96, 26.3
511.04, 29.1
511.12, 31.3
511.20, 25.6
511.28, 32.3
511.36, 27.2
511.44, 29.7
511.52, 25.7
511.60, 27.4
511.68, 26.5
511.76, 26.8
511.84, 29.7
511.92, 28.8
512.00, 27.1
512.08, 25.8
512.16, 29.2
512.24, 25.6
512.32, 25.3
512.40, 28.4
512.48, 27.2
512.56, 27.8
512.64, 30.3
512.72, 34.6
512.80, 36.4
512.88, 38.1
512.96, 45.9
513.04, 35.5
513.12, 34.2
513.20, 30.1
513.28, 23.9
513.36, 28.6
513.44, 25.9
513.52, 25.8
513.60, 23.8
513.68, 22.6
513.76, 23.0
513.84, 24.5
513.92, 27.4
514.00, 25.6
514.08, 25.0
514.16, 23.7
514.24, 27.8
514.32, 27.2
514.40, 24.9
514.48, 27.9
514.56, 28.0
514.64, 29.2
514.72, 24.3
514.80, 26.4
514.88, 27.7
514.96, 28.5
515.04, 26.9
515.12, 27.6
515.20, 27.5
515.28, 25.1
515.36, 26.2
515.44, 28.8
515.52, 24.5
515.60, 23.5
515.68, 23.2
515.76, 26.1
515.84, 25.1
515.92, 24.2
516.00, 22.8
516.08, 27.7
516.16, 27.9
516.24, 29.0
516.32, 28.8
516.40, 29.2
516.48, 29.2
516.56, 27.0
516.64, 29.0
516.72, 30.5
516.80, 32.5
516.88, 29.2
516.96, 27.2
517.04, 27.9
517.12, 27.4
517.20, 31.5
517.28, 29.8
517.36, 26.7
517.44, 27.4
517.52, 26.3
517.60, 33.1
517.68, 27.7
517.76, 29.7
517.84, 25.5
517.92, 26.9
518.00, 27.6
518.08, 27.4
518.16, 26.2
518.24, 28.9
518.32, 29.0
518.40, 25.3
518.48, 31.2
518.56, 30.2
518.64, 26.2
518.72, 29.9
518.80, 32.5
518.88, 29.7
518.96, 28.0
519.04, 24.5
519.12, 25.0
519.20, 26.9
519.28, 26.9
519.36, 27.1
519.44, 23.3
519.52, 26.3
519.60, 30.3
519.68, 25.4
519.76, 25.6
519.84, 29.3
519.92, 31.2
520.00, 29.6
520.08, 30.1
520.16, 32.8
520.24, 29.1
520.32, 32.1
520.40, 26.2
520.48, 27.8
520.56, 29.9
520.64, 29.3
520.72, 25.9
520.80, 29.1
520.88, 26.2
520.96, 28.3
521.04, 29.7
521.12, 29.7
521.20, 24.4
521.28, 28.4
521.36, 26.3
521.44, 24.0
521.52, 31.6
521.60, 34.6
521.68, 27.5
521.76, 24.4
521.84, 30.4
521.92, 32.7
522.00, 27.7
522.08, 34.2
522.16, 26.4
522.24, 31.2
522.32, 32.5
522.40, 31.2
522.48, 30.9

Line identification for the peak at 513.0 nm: H-beta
